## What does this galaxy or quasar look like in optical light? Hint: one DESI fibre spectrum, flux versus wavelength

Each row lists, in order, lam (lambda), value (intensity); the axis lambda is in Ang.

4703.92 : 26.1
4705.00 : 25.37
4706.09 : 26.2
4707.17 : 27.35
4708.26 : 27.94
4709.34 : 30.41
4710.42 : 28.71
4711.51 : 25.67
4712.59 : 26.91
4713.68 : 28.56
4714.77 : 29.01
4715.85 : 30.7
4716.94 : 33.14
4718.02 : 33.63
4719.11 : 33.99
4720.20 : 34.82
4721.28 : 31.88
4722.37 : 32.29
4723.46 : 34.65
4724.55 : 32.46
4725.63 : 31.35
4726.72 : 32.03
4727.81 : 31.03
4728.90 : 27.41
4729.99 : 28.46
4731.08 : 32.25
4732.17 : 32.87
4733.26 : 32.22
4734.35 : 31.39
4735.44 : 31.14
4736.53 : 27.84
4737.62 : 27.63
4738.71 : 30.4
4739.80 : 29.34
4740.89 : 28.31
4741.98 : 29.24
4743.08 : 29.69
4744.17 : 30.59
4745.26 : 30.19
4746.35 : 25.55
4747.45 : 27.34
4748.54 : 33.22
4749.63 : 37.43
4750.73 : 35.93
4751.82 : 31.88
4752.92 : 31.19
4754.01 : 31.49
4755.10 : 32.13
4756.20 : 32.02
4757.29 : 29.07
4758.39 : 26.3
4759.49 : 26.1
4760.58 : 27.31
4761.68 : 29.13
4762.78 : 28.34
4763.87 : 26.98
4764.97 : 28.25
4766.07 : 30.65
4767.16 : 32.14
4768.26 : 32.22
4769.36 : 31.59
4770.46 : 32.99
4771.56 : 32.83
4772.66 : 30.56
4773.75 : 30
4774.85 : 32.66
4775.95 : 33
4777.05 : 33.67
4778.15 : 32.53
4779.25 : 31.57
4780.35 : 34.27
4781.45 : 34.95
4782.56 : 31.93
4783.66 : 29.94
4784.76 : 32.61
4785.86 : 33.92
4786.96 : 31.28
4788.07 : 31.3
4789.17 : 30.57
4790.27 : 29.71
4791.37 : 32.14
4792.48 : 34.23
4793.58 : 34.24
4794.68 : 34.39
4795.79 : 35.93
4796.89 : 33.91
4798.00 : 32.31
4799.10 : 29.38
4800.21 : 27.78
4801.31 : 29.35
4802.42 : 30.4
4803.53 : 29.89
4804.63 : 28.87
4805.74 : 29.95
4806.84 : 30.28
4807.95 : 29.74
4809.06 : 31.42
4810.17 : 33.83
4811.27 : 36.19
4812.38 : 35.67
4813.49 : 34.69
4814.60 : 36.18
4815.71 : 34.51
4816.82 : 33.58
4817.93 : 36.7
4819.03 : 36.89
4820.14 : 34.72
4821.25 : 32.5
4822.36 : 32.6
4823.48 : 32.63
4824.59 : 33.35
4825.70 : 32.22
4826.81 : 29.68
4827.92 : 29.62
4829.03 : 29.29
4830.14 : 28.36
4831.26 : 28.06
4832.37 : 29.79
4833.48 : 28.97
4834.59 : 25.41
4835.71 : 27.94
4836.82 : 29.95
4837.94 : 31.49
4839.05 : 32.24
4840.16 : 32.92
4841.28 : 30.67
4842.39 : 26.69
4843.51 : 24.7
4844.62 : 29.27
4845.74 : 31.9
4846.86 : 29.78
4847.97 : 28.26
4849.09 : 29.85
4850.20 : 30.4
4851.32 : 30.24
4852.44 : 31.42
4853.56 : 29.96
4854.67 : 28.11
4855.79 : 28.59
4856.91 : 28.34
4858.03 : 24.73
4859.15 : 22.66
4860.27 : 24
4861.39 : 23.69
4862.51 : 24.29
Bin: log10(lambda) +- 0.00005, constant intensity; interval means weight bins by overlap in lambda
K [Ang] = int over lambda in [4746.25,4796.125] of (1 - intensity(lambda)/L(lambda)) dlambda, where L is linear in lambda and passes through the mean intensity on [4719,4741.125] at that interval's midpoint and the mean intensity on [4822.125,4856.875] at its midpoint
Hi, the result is -1.47 Ang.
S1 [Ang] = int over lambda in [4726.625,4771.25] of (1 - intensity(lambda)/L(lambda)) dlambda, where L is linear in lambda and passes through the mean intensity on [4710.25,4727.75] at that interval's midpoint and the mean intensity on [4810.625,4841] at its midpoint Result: 1.7 Ang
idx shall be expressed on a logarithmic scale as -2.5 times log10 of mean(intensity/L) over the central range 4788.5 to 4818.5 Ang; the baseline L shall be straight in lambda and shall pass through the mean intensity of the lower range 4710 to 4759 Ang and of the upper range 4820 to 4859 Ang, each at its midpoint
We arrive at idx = -0.08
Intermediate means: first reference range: 30.7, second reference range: 29.7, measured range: 32.4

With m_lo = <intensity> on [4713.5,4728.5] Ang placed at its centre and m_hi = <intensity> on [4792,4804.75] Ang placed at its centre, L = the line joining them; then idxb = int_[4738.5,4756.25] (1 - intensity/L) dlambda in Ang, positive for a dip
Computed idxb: 0.6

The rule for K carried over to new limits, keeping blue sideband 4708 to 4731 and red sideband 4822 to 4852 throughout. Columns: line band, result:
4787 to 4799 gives -0.99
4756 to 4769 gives 0.61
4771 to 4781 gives -0.67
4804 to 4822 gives -2.05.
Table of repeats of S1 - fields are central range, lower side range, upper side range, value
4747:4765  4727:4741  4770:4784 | 0.5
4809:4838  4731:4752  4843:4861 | -3.2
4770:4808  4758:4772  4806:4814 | -0.5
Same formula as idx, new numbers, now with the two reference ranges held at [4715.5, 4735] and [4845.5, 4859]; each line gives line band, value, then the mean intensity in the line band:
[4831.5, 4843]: -0.01 mag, 29.6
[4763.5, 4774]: 0.00 mag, 30.9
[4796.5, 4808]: 0.00 mag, 30.1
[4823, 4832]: -0.03 mag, 30.4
